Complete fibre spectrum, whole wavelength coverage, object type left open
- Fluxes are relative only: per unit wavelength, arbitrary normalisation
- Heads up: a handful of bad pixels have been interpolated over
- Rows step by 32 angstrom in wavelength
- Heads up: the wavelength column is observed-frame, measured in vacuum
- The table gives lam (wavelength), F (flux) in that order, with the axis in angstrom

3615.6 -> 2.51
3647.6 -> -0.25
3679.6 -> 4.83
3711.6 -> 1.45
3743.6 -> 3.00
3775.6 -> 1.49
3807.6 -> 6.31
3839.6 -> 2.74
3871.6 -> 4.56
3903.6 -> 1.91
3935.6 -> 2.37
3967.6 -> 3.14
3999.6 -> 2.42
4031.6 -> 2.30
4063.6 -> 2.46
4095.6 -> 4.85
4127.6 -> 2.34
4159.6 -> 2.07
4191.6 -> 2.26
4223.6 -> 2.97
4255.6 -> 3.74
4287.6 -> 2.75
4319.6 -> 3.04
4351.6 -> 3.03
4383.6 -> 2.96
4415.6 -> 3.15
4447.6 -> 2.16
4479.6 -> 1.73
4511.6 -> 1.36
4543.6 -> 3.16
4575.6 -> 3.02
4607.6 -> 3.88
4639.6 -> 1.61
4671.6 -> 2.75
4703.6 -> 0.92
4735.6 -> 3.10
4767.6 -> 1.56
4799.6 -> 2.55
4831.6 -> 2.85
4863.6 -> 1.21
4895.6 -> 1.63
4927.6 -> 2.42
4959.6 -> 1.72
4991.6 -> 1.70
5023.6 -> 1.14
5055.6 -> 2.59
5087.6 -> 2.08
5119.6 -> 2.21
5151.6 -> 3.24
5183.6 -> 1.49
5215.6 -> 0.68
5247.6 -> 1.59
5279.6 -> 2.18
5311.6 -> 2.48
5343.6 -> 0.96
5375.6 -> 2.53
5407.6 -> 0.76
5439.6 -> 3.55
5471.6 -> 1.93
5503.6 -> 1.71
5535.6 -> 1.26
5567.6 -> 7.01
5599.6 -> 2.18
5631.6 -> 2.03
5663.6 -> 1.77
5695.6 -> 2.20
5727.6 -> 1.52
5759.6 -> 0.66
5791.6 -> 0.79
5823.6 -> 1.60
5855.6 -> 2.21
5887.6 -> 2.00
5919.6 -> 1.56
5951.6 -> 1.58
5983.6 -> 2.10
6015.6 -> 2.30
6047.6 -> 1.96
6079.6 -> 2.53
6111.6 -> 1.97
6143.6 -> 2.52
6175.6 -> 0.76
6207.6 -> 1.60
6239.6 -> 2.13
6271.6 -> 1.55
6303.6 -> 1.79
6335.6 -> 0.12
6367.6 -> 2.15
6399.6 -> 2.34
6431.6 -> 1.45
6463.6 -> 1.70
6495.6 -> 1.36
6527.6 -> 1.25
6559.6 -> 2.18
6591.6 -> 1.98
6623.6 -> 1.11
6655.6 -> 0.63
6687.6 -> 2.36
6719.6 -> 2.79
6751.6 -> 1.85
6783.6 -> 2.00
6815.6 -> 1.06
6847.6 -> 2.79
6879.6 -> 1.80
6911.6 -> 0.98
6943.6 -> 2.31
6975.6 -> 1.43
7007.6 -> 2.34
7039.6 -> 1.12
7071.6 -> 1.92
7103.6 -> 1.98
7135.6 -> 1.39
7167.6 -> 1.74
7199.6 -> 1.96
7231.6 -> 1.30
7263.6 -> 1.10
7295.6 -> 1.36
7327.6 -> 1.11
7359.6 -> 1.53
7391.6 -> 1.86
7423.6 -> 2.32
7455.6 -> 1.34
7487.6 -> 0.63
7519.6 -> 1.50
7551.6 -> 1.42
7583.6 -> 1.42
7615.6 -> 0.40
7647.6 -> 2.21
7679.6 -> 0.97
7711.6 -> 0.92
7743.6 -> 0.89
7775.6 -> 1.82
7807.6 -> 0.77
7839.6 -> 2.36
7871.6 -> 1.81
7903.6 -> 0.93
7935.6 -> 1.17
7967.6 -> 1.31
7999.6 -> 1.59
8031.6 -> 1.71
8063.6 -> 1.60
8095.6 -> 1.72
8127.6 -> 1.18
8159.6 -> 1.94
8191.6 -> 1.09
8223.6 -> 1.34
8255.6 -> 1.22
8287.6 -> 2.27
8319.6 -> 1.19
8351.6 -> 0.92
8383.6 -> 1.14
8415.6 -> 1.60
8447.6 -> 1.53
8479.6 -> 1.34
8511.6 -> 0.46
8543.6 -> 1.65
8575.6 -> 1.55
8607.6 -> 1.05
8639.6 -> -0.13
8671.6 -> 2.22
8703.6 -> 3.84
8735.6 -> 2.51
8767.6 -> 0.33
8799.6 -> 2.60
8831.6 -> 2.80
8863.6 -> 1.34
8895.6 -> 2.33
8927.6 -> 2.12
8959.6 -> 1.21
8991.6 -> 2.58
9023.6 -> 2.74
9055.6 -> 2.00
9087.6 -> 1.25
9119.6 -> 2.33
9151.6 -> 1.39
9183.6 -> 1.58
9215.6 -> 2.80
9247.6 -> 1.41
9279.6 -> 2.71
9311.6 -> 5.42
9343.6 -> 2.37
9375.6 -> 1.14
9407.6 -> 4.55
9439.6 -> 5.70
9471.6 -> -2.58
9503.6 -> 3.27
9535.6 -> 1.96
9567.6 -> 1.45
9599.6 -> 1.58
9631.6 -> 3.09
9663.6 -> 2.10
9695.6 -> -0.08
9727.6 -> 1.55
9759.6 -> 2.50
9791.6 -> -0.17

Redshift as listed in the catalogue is 1.33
